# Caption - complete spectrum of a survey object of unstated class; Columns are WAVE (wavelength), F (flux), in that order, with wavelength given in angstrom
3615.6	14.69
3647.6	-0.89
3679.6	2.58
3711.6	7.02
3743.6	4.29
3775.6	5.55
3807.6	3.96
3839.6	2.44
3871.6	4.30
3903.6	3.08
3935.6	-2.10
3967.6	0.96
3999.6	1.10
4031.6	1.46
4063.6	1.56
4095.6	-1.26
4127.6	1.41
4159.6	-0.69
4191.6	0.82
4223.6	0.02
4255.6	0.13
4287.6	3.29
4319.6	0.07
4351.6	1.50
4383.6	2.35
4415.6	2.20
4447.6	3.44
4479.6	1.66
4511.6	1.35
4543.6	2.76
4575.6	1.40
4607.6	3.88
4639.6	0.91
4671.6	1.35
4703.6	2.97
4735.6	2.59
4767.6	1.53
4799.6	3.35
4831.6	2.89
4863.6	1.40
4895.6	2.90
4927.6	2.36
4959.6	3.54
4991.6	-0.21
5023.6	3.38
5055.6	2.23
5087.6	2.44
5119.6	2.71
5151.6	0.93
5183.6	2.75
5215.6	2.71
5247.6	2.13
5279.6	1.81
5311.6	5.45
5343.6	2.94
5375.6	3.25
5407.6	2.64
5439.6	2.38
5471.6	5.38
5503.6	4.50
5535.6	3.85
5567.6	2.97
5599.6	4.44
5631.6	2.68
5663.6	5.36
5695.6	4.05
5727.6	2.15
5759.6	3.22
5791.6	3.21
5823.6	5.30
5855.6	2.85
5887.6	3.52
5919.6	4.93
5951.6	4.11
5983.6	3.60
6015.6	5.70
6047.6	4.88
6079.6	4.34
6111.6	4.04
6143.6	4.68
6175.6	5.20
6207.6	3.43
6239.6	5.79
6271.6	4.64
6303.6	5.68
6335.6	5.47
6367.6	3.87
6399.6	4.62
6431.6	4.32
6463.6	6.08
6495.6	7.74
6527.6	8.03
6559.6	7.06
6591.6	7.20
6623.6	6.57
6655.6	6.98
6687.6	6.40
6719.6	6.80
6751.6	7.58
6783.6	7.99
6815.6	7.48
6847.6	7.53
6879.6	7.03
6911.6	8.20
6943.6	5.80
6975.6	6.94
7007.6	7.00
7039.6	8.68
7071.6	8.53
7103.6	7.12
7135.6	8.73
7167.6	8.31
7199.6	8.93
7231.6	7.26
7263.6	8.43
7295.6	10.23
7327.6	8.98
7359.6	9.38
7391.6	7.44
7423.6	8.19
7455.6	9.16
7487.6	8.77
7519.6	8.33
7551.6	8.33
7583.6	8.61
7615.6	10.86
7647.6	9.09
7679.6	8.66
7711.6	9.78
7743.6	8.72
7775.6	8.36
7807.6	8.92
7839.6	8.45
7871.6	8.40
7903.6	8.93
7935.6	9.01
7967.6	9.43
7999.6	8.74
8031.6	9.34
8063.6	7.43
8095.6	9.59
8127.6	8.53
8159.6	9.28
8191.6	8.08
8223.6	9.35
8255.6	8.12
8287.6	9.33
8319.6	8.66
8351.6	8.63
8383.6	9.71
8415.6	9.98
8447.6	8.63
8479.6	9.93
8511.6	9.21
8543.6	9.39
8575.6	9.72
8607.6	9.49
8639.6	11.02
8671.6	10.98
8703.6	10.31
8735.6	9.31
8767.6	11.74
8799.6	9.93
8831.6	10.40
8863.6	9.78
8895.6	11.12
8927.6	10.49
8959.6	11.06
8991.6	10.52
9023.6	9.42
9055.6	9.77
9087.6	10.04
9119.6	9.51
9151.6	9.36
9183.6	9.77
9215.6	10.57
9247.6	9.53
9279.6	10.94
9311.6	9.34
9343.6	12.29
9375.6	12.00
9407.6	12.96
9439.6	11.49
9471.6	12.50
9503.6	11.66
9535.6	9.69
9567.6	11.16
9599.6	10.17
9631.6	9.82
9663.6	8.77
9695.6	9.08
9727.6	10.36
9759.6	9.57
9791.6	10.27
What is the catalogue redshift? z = 0.62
